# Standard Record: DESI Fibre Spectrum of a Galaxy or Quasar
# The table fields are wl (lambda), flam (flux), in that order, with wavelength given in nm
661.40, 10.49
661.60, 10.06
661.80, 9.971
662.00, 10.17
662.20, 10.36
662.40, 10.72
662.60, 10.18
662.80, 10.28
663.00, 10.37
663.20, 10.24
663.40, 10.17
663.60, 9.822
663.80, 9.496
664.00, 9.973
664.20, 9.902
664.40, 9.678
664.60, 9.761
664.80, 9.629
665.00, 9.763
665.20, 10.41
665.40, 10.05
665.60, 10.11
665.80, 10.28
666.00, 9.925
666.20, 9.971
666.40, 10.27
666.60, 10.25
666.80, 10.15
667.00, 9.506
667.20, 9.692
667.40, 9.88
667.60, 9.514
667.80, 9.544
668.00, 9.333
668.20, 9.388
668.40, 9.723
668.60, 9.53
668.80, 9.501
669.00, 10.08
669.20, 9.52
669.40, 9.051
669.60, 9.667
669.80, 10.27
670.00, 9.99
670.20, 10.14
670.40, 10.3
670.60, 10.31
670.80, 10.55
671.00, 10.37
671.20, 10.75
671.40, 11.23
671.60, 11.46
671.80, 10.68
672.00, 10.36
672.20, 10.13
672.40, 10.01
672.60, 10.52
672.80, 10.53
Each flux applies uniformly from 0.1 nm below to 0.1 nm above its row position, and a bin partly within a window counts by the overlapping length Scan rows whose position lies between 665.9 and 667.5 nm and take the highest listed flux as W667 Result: 10.27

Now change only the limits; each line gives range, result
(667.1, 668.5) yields 9.88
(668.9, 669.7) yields 10.08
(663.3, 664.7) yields 10.17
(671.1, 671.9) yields 11.46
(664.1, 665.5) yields 10.41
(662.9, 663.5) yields 10.37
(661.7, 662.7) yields 10.72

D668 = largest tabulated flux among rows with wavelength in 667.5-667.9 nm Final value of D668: 9.544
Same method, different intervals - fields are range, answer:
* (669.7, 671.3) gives 10.75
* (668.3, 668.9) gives 9.723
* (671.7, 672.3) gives 10.68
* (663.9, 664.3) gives 9.973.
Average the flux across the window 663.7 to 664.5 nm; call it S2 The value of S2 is 9.76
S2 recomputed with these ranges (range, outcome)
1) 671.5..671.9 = 11.1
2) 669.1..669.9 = 9.63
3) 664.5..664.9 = 9.7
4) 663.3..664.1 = 9.87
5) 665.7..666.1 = 10.1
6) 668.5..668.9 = 9.52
